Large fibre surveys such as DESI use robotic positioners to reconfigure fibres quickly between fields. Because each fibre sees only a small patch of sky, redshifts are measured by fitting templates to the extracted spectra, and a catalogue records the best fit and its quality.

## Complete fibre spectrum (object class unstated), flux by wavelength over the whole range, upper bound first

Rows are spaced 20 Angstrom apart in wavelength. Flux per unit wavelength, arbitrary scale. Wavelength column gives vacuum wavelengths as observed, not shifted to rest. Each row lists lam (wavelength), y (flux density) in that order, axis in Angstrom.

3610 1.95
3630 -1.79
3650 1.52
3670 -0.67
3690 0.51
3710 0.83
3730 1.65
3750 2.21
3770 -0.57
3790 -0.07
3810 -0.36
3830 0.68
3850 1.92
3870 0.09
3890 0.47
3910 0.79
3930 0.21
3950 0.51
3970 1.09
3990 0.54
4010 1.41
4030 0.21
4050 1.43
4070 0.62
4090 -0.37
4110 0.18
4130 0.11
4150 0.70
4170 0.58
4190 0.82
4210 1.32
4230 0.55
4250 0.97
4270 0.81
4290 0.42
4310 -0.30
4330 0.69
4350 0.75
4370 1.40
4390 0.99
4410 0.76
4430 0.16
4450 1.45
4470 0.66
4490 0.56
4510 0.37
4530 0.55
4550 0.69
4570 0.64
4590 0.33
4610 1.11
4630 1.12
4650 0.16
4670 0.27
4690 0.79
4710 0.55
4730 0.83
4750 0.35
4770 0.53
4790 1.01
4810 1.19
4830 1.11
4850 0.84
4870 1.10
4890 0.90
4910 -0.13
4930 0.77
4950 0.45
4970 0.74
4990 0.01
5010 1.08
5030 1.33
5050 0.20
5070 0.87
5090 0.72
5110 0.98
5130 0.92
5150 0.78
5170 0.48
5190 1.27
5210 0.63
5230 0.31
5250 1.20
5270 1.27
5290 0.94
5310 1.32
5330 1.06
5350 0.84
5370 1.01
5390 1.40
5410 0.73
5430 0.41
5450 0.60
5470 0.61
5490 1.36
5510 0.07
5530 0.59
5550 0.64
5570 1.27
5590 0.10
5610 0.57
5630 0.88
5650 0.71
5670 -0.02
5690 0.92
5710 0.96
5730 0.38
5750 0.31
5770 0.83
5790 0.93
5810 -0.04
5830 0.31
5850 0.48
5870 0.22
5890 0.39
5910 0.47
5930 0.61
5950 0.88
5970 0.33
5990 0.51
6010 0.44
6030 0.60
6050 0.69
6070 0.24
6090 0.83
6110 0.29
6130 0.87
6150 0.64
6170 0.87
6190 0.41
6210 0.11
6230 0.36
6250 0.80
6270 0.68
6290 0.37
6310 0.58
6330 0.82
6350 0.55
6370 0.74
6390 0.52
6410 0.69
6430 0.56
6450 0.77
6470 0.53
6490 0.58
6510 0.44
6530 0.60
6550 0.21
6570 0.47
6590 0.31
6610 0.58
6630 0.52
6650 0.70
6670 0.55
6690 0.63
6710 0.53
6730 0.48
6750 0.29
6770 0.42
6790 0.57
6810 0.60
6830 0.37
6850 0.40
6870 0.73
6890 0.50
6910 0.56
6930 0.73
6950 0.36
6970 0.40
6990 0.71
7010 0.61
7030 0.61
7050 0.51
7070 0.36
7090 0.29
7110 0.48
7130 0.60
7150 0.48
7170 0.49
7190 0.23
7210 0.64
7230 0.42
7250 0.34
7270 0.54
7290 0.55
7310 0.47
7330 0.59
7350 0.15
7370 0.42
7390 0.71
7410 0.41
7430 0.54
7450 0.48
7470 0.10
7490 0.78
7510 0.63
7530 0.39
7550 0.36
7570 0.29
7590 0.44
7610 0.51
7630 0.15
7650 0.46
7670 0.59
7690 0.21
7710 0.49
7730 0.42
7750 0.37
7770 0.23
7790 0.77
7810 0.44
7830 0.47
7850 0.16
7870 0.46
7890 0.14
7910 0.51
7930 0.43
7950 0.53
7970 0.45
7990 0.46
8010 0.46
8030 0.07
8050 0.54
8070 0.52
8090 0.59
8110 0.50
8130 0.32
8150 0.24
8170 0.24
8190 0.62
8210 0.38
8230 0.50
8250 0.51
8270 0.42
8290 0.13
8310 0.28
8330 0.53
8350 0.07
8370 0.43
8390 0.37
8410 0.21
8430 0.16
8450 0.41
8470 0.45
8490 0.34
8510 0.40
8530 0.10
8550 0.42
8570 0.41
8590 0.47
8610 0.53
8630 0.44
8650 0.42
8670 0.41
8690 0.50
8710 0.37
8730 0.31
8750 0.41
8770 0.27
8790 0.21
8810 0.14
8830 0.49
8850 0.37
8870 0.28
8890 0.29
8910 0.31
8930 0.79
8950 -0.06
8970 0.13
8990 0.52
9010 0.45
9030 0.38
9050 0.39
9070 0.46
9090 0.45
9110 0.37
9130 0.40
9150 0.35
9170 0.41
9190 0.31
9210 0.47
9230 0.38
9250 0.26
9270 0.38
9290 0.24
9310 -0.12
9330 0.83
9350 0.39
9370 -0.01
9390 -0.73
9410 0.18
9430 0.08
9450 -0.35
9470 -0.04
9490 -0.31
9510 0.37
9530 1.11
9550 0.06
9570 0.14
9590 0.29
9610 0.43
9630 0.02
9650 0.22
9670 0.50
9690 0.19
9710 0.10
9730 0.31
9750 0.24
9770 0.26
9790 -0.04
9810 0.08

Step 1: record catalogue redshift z 0.14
